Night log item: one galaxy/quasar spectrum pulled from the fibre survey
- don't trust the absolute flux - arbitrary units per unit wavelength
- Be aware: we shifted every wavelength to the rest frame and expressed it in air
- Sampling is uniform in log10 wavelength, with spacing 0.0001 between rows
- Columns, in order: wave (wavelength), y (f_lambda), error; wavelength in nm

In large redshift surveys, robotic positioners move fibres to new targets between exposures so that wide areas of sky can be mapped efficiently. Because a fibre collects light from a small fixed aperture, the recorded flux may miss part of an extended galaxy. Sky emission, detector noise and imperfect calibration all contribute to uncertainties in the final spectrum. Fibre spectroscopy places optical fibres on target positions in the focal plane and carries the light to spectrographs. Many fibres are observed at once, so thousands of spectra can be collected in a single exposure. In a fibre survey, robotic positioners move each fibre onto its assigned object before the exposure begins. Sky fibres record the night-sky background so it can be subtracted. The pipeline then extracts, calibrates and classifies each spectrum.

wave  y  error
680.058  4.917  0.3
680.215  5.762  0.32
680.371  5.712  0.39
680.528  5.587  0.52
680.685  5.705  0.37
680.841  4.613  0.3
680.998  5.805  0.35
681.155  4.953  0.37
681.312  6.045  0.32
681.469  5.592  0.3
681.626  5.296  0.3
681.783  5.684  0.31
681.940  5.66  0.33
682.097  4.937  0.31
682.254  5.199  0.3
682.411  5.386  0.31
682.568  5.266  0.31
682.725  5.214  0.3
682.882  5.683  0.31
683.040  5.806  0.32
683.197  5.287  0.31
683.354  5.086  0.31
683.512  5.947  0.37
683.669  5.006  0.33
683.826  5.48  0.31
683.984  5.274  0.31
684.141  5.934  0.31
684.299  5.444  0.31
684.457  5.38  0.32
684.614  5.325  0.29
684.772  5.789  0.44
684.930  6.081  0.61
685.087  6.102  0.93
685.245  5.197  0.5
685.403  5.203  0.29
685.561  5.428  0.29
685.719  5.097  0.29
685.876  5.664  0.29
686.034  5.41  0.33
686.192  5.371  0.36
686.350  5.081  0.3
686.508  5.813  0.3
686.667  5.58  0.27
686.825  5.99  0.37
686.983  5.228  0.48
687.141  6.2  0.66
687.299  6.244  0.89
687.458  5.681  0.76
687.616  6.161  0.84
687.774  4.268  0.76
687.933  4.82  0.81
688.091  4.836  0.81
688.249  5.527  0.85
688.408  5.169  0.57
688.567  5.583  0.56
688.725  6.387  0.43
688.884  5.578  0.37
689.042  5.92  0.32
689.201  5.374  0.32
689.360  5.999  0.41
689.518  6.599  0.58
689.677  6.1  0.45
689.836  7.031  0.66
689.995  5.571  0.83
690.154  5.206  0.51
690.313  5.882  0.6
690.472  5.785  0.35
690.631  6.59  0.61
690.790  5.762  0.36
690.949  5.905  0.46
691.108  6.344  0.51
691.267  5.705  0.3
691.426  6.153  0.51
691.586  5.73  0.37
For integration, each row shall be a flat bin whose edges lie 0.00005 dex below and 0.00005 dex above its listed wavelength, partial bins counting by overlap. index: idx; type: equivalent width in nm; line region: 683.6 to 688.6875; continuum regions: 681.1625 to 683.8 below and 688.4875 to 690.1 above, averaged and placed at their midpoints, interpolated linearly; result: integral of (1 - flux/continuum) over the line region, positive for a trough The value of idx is 0.22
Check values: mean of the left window 5.43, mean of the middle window 5.49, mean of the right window 6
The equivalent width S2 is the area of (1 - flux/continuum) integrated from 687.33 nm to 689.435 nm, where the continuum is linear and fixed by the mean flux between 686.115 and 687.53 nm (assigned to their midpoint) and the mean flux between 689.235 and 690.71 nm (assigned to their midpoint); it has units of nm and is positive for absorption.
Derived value 0.13 nm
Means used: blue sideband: 5.68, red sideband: 6.06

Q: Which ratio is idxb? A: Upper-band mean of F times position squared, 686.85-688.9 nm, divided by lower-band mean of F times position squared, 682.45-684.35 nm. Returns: 1.03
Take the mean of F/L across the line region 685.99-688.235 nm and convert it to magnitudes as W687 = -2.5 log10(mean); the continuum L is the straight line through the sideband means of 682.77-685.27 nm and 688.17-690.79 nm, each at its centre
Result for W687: 0.05 mag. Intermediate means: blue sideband 5.55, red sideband 5.89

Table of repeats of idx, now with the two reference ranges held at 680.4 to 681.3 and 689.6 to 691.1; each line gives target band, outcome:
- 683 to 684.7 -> 0.04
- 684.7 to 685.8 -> 0.02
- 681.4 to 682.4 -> 0.01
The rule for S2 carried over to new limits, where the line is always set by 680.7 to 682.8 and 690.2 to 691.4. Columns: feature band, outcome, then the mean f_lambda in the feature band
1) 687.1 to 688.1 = 0.050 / 5.47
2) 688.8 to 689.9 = -0.035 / 6.07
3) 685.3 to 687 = 0.067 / 5.45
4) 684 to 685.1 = -0.022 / 5.68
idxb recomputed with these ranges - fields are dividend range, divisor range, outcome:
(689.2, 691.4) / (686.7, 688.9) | 1.09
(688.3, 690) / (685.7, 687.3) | 1.07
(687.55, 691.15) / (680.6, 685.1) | 1.07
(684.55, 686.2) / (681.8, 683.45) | 1.04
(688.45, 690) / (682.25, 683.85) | 1.13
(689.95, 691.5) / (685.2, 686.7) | 1.11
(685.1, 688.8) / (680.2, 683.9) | 1.02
